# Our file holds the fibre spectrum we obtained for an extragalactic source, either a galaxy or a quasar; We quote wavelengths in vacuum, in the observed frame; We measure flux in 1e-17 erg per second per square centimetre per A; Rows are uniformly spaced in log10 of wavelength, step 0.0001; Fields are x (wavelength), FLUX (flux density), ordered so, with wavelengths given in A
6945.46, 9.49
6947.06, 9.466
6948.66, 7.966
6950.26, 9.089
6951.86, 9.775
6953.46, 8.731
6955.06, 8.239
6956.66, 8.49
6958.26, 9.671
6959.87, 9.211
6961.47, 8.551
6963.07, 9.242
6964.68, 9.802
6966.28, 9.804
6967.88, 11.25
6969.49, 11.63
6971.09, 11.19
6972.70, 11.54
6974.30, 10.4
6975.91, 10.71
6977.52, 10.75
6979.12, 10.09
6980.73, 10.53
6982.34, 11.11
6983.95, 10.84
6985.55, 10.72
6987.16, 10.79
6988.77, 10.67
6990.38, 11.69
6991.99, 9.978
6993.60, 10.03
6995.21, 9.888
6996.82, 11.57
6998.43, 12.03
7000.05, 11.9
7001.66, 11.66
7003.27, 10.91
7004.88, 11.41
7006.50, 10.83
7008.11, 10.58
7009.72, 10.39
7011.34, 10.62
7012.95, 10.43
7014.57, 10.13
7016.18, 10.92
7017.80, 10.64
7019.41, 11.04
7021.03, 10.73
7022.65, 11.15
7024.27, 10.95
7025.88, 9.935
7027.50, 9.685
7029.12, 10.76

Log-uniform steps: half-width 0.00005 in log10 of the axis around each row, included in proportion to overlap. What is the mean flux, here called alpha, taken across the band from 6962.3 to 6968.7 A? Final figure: 10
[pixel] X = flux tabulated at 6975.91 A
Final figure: 10.71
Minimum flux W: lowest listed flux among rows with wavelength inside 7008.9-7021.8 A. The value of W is 10.13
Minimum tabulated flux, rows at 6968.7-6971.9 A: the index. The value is 11.19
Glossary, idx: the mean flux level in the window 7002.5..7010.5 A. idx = 10.8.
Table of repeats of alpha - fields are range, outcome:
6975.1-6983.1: 10.6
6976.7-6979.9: 10.4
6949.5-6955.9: 8.96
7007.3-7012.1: 10.5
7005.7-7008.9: 10.7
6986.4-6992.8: 10.8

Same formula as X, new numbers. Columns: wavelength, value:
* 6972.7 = 11.54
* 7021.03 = 10.73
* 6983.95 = 10.84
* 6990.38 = 11.69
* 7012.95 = 10.43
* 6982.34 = 11.11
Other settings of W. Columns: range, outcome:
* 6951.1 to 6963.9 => 8.239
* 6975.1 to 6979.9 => 10.09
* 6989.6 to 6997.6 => 9.888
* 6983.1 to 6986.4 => 10.72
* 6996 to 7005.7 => 10.91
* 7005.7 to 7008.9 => 10.58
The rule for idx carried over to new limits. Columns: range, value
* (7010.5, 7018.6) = 10.5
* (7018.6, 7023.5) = 11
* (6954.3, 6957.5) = 8.39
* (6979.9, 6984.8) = 10.8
